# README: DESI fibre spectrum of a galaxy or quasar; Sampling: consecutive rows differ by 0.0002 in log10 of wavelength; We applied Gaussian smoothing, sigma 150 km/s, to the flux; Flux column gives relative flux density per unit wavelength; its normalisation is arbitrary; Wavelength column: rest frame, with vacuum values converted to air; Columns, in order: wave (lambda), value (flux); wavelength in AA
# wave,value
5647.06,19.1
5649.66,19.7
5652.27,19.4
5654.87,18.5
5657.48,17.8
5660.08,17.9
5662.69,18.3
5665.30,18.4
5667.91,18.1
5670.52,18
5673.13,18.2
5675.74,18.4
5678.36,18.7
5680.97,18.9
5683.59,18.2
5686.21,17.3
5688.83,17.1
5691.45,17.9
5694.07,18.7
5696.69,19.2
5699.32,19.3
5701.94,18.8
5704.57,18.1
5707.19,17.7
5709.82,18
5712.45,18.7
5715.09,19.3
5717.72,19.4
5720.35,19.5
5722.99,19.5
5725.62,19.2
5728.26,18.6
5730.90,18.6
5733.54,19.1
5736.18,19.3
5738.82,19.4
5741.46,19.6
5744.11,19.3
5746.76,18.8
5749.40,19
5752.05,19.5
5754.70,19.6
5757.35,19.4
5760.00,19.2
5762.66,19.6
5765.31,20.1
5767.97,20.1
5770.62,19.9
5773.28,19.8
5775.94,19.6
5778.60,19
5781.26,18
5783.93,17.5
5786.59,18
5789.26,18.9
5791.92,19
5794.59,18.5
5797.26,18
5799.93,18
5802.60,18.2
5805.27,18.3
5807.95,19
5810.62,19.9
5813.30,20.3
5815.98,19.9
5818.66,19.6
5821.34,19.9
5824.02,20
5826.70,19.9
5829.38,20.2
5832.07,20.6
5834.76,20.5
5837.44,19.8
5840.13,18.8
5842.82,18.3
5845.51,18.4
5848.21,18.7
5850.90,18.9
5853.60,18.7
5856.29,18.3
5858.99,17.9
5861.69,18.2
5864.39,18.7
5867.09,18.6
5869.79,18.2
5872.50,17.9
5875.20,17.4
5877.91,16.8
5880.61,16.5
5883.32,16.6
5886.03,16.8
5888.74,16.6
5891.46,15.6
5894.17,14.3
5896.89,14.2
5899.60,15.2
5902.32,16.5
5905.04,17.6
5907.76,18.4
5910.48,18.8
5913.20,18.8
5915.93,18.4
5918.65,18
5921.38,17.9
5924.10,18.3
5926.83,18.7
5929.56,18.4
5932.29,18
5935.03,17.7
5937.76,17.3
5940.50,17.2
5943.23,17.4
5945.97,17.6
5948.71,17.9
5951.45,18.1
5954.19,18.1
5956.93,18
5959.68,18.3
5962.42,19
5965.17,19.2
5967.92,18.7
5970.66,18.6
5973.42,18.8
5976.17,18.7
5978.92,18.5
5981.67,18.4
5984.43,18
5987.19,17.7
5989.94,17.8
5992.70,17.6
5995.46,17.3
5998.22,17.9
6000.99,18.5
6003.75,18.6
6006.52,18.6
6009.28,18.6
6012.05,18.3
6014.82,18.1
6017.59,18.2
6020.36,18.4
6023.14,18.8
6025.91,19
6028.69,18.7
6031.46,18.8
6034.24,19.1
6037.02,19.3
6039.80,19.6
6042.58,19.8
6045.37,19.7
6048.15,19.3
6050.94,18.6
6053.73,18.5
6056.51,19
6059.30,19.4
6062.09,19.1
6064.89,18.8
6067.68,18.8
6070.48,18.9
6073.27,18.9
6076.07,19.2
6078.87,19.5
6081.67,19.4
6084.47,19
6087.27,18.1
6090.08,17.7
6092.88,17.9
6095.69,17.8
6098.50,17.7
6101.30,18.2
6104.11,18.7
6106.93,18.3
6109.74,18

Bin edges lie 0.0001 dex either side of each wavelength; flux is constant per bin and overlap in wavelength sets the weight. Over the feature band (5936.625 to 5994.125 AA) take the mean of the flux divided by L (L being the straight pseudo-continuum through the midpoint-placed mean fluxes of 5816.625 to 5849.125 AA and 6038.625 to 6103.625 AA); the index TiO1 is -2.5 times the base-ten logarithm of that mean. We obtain 0.06 mag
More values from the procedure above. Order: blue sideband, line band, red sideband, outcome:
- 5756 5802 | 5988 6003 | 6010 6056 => 0.06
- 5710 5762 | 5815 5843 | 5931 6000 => -0.06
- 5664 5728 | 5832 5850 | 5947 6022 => -0.05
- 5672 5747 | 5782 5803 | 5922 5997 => 0.02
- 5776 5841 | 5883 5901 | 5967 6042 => 0.21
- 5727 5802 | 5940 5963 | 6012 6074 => 0.06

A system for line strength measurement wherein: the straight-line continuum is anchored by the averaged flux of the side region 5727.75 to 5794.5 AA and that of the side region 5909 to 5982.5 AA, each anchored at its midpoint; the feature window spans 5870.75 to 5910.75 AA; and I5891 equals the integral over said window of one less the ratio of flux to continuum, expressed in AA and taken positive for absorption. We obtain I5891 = 4.21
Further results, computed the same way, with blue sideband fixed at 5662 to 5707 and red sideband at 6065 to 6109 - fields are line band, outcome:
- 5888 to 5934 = 2.9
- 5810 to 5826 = -1.3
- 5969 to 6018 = 0.7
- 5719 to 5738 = -0.8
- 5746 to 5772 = -1.7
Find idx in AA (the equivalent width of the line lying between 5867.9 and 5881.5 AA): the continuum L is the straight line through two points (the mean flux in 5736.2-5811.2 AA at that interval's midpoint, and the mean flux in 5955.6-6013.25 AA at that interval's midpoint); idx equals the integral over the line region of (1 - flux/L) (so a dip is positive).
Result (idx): 0.9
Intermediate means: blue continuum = 19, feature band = 17.4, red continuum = 18.3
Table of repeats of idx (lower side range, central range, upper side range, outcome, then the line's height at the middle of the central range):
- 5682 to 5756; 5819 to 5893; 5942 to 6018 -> 0.4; 18.5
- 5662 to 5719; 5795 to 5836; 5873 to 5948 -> -4.0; 17.7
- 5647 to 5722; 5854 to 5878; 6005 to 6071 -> 0.8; 18.7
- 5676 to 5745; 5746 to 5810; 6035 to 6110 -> -0.8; 18.7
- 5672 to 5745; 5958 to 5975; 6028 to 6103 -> 0.1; 18.8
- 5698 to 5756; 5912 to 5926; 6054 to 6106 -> 0.4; 18.8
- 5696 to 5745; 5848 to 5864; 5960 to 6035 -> 0.2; 18.7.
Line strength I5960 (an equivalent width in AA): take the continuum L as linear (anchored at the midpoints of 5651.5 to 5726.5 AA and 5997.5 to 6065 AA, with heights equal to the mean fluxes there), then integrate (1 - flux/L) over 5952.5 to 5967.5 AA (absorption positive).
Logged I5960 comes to 0.2 AA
